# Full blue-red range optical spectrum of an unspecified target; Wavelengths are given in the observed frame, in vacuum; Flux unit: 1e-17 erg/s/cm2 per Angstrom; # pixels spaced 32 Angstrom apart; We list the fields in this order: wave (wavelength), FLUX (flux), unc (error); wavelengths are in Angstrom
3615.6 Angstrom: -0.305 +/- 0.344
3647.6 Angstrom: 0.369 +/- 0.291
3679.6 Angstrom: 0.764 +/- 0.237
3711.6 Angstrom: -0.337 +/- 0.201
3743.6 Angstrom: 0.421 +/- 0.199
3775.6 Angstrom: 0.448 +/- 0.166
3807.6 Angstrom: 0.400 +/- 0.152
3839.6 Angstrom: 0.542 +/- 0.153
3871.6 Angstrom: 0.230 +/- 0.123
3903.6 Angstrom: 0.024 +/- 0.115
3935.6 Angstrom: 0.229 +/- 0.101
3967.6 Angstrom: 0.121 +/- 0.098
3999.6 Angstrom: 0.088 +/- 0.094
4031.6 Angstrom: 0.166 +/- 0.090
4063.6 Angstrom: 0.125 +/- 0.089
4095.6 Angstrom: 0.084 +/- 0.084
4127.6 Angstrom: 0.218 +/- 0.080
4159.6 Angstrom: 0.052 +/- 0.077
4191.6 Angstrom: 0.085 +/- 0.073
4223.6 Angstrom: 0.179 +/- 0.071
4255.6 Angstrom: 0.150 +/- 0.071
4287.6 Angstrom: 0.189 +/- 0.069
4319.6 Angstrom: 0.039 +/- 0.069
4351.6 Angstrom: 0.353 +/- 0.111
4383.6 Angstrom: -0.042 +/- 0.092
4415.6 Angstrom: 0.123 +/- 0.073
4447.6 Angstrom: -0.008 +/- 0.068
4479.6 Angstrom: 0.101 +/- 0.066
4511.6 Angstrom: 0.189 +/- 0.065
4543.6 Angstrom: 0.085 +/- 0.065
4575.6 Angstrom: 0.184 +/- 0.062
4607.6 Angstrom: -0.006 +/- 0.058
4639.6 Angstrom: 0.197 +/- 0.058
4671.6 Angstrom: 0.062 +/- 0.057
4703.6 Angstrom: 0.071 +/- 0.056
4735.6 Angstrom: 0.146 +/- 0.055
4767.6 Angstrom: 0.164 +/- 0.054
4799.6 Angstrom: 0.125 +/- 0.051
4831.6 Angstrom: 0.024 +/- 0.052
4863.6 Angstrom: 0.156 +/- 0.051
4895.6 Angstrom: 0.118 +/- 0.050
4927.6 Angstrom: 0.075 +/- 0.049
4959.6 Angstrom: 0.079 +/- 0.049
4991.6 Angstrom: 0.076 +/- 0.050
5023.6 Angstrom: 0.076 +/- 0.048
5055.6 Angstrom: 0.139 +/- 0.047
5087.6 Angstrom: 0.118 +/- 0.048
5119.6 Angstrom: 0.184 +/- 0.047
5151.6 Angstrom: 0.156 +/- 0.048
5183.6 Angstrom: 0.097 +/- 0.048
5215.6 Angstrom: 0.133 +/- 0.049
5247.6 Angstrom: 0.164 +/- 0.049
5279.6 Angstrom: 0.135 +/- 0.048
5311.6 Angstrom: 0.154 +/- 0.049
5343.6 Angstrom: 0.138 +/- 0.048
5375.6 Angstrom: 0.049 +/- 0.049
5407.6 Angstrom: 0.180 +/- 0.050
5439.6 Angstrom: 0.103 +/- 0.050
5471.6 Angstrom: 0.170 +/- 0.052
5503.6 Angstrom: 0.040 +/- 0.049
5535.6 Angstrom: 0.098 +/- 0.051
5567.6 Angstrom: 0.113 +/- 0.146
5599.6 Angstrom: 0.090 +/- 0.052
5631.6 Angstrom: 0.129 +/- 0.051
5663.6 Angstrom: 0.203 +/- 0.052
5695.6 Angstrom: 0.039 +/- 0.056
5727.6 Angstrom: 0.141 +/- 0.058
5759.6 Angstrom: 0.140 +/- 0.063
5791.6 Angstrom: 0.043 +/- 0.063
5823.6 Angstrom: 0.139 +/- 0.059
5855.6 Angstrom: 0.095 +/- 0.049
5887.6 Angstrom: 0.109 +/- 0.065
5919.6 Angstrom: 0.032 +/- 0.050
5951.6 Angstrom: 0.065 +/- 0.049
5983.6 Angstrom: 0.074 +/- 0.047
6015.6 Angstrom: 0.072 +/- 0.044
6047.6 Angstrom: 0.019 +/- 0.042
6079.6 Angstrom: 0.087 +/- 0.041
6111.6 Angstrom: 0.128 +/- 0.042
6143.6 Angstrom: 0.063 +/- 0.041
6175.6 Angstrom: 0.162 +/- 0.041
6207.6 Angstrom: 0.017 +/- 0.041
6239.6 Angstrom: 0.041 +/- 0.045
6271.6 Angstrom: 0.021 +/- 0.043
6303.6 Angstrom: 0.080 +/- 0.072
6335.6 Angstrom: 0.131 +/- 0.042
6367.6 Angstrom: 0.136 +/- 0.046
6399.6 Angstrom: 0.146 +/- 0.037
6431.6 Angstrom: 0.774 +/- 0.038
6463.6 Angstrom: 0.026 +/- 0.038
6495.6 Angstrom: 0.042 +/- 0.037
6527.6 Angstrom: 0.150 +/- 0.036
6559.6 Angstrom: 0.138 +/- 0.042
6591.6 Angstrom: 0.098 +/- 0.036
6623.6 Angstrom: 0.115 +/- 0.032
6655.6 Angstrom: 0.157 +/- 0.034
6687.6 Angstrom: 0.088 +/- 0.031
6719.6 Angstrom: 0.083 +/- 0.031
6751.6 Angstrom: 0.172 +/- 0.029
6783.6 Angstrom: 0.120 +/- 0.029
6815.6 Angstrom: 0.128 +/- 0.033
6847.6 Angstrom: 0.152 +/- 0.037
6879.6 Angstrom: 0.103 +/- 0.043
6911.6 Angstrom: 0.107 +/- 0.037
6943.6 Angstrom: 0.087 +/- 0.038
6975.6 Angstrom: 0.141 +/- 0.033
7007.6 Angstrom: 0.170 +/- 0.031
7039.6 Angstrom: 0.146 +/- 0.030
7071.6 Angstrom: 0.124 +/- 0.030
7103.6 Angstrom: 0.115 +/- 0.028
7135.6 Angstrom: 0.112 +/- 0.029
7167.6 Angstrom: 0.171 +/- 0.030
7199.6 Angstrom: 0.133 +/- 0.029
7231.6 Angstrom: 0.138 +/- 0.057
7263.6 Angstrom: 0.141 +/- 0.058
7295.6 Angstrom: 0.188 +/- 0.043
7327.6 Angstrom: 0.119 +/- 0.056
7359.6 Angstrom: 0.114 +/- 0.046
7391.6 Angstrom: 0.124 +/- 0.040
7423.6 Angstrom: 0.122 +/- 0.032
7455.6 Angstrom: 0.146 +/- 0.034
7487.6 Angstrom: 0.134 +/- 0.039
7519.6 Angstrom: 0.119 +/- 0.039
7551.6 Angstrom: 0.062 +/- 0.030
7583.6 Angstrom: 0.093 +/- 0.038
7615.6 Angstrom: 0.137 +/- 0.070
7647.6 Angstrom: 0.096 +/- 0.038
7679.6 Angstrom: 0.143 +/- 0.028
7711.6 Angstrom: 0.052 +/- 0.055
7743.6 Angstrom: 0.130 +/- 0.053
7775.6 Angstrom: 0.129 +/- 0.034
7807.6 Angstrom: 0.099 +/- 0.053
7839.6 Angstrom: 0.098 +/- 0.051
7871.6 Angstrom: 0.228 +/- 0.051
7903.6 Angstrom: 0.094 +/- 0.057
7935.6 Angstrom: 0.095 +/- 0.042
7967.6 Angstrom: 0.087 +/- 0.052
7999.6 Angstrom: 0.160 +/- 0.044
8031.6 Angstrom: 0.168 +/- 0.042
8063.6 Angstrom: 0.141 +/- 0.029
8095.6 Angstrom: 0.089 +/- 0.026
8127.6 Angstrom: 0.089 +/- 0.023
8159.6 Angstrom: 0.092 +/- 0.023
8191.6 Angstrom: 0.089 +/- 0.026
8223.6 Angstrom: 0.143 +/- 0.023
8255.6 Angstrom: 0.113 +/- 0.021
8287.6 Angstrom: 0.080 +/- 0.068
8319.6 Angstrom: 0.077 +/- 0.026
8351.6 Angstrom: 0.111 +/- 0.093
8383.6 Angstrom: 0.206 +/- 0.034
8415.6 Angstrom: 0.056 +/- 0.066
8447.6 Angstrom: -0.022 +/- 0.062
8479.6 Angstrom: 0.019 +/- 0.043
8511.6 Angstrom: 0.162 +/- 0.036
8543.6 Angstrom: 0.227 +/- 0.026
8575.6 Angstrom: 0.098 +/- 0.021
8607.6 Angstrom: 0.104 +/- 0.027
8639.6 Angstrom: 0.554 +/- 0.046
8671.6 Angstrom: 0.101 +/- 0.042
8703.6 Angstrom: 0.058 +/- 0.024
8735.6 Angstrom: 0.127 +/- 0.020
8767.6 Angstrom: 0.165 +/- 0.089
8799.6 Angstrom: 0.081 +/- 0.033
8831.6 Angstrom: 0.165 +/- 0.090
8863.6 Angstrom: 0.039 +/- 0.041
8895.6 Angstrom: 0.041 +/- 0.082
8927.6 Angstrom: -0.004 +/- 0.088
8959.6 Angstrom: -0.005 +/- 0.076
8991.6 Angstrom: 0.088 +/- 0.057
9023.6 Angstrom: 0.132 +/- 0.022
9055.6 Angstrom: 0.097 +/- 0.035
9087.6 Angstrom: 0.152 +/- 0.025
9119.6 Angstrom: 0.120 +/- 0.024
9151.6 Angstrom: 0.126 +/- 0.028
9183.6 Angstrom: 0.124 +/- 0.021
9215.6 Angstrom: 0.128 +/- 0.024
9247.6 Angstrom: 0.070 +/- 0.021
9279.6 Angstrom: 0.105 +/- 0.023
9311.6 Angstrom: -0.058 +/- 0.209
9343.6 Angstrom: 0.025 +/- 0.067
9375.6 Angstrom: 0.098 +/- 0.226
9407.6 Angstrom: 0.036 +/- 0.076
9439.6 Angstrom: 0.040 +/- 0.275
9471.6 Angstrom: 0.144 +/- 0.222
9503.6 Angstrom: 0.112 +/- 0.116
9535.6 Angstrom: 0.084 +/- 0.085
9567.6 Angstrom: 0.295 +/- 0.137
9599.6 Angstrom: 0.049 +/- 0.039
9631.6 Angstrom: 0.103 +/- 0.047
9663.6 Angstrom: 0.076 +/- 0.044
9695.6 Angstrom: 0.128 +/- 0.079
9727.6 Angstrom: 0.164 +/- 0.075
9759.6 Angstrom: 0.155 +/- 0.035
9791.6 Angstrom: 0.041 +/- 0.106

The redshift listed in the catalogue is 0.724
